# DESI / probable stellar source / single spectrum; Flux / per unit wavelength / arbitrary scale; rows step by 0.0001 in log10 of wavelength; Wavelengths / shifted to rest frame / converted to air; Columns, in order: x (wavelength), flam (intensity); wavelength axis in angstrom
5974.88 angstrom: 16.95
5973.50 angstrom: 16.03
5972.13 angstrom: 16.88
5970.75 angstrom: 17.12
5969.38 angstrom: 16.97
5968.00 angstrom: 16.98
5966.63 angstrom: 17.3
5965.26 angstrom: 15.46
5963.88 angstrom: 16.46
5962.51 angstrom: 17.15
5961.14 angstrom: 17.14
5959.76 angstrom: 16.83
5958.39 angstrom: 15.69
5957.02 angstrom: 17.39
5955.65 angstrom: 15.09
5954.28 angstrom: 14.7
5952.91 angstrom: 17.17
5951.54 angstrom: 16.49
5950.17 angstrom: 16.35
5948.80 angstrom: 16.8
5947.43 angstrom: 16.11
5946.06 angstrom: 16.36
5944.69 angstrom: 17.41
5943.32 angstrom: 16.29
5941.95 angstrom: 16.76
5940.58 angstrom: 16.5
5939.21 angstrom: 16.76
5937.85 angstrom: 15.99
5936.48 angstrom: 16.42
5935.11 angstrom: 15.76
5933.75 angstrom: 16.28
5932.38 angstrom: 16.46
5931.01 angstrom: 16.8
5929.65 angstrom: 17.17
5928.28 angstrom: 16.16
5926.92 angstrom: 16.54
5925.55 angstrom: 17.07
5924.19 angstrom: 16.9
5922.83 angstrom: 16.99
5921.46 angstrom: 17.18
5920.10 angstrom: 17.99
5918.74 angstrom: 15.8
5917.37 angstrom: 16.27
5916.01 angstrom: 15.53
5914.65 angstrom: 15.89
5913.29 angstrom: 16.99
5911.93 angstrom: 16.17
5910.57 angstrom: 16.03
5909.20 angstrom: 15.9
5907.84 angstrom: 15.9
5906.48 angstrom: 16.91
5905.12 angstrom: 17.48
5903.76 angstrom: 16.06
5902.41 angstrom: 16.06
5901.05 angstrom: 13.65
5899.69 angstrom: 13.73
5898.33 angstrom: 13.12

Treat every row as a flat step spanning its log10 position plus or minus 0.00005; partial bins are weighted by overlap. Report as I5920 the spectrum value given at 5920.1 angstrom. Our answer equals 17.99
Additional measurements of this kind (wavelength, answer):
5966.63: 17.3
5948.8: 16.8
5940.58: 16.5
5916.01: 15.53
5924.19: 16.9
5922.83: 16.99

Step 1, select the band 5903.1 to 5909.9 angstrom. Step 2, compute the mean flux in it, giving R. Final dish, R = 16.4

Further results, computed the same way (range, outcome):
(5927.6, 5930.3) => 16.6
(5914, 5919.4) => 15.9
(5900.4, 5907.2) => 16.1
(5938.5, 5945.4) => 16.7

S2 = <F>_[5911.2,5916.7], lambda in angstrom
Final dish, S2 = 16.2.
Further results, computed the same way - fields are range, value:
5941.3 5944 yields 16.5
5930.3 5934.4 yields 16.5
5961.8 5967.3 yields 16.6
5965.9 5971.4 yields 17.1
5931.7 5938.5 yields 16.2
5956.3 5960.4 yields 16.6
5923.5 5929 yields 16.7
